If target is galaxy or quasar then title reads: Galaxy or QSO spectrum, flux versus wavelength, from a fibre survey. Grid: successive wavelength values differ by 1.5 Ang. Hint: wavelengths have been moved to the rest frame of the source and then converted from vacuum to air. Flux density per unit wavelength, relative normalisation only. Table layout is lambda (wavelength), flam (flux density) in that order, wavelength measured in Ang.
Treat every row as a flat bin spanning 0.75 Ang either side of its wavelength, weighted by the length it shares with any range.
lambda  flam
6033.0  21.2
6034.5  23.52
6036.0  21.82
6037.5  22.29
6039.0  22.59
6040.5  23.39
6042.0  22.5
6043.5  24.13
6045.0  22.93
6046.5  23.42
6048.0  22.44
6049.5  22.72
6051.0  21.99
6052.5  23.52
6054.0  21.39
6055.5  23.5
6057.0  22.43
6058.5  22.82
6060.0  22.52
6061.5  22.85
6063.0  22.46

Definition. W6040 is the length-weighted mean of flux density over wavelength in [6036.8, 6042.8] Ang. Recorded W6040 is 22.7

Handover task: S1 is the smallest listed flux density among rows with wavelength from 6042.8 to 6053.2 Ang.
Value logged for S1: 21.99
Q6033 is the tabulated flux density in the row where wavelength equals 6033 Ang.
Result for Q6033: 21.2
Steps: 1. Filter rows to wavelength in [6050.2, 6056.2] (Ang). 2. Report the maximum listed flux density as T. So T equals 23.52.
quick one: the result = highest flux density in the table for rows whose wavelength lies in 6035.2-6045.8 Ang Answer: 24.13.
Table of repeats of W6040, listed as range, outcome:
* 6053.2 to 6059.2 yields 22.5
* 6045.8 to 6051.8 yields 22.6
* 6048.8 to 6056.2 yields 22.6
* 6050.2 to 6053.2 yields 22.7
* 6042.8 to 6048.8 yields 23.2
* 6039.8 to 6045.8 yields 23.2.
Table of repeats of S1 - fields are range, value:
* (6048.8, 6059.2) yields 21.39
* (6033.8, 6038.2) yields 21.82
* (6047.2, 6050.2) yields 22.44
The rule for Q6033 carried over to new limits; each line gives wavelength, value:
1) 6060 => 22.52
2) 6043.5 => 24.13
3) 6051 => 21.99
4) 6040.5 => 23.39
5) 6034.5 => 23.52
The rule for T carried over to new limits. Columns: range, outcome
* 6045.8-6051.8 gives 23.42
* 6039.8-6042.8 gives 23.39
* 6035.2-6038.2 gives 22.29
